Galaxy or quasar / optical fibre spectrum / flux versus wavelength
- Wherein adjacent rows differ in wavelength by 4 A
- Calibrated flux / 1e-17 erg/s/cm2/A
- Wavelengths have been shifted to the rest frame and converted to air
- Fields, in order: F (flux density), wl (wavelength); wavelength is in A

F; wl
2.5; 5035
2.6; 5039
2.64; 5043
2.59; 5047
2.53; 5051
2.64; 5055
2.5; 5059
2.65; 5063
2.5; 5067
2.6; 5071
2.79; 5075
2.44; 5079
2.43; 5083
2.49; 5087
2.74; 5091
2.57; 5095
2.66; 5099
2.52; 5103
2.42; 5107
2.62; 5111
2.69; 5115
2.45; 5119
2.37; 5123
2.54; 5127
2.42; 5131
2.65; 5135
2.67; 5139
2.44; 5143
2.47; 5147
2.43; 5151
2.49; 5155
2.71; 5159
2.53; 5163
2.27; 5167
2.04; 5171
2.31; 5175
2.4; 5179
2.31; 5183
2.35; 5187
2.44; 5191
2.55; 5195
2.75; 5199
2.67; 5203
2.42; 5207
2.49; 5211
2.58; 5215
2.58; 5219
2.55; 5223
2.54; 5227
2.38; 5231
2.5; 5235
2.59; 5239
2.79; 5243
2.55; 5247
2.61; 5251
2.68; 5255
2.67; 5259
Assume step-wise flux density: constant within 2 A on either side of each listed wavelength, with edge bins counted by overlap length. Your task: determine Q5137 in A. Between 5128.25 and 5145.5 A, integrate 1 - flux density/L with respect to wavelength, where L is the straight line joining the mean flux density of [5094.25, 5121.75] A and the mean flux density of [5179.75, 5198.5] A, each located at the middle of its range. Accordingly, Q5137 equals -0.2 A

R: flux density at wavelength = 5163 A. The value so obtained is 2.53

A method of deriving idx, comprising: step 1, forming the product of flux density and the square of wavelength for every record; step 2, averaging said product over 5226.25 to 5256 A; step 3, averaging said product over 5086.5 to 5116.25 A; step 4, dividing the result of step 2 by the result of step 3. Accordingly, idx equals 1.05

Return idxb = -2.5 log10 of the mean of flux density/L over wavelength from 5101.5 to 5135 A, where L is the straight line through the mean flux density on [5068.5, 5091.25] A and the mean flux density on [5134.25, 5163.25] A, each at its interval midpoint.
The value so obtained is 0.02 mag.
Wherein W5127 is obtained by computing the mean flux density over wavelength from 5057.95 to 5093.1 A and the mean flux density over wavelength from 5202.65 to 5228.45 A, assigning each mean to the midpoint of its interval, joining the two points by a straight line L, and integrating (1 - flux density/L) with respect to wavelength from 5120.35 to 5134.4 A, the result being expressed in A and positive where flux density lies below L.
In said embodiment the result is 0.5 A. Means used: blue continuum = 2.57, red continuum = 2.54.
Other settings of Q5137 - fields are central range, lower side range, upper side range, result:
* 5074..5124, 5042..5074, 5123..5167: 0.02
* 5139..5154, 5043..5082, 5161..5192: -0.53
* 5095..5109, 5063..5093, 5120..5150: 0.04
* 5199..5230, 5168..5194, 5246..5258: -1.20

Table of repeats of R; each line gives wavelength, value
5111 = 2.62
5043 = 2.64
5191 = 2.44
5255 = 2.68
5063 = 2.65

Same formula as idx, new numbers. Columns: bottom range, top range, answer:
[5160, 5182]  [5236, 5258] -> 1.17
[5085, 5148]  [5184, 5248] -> 1.04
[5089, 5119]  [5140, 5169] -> 0.98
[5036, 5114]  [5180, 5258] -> 1.04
